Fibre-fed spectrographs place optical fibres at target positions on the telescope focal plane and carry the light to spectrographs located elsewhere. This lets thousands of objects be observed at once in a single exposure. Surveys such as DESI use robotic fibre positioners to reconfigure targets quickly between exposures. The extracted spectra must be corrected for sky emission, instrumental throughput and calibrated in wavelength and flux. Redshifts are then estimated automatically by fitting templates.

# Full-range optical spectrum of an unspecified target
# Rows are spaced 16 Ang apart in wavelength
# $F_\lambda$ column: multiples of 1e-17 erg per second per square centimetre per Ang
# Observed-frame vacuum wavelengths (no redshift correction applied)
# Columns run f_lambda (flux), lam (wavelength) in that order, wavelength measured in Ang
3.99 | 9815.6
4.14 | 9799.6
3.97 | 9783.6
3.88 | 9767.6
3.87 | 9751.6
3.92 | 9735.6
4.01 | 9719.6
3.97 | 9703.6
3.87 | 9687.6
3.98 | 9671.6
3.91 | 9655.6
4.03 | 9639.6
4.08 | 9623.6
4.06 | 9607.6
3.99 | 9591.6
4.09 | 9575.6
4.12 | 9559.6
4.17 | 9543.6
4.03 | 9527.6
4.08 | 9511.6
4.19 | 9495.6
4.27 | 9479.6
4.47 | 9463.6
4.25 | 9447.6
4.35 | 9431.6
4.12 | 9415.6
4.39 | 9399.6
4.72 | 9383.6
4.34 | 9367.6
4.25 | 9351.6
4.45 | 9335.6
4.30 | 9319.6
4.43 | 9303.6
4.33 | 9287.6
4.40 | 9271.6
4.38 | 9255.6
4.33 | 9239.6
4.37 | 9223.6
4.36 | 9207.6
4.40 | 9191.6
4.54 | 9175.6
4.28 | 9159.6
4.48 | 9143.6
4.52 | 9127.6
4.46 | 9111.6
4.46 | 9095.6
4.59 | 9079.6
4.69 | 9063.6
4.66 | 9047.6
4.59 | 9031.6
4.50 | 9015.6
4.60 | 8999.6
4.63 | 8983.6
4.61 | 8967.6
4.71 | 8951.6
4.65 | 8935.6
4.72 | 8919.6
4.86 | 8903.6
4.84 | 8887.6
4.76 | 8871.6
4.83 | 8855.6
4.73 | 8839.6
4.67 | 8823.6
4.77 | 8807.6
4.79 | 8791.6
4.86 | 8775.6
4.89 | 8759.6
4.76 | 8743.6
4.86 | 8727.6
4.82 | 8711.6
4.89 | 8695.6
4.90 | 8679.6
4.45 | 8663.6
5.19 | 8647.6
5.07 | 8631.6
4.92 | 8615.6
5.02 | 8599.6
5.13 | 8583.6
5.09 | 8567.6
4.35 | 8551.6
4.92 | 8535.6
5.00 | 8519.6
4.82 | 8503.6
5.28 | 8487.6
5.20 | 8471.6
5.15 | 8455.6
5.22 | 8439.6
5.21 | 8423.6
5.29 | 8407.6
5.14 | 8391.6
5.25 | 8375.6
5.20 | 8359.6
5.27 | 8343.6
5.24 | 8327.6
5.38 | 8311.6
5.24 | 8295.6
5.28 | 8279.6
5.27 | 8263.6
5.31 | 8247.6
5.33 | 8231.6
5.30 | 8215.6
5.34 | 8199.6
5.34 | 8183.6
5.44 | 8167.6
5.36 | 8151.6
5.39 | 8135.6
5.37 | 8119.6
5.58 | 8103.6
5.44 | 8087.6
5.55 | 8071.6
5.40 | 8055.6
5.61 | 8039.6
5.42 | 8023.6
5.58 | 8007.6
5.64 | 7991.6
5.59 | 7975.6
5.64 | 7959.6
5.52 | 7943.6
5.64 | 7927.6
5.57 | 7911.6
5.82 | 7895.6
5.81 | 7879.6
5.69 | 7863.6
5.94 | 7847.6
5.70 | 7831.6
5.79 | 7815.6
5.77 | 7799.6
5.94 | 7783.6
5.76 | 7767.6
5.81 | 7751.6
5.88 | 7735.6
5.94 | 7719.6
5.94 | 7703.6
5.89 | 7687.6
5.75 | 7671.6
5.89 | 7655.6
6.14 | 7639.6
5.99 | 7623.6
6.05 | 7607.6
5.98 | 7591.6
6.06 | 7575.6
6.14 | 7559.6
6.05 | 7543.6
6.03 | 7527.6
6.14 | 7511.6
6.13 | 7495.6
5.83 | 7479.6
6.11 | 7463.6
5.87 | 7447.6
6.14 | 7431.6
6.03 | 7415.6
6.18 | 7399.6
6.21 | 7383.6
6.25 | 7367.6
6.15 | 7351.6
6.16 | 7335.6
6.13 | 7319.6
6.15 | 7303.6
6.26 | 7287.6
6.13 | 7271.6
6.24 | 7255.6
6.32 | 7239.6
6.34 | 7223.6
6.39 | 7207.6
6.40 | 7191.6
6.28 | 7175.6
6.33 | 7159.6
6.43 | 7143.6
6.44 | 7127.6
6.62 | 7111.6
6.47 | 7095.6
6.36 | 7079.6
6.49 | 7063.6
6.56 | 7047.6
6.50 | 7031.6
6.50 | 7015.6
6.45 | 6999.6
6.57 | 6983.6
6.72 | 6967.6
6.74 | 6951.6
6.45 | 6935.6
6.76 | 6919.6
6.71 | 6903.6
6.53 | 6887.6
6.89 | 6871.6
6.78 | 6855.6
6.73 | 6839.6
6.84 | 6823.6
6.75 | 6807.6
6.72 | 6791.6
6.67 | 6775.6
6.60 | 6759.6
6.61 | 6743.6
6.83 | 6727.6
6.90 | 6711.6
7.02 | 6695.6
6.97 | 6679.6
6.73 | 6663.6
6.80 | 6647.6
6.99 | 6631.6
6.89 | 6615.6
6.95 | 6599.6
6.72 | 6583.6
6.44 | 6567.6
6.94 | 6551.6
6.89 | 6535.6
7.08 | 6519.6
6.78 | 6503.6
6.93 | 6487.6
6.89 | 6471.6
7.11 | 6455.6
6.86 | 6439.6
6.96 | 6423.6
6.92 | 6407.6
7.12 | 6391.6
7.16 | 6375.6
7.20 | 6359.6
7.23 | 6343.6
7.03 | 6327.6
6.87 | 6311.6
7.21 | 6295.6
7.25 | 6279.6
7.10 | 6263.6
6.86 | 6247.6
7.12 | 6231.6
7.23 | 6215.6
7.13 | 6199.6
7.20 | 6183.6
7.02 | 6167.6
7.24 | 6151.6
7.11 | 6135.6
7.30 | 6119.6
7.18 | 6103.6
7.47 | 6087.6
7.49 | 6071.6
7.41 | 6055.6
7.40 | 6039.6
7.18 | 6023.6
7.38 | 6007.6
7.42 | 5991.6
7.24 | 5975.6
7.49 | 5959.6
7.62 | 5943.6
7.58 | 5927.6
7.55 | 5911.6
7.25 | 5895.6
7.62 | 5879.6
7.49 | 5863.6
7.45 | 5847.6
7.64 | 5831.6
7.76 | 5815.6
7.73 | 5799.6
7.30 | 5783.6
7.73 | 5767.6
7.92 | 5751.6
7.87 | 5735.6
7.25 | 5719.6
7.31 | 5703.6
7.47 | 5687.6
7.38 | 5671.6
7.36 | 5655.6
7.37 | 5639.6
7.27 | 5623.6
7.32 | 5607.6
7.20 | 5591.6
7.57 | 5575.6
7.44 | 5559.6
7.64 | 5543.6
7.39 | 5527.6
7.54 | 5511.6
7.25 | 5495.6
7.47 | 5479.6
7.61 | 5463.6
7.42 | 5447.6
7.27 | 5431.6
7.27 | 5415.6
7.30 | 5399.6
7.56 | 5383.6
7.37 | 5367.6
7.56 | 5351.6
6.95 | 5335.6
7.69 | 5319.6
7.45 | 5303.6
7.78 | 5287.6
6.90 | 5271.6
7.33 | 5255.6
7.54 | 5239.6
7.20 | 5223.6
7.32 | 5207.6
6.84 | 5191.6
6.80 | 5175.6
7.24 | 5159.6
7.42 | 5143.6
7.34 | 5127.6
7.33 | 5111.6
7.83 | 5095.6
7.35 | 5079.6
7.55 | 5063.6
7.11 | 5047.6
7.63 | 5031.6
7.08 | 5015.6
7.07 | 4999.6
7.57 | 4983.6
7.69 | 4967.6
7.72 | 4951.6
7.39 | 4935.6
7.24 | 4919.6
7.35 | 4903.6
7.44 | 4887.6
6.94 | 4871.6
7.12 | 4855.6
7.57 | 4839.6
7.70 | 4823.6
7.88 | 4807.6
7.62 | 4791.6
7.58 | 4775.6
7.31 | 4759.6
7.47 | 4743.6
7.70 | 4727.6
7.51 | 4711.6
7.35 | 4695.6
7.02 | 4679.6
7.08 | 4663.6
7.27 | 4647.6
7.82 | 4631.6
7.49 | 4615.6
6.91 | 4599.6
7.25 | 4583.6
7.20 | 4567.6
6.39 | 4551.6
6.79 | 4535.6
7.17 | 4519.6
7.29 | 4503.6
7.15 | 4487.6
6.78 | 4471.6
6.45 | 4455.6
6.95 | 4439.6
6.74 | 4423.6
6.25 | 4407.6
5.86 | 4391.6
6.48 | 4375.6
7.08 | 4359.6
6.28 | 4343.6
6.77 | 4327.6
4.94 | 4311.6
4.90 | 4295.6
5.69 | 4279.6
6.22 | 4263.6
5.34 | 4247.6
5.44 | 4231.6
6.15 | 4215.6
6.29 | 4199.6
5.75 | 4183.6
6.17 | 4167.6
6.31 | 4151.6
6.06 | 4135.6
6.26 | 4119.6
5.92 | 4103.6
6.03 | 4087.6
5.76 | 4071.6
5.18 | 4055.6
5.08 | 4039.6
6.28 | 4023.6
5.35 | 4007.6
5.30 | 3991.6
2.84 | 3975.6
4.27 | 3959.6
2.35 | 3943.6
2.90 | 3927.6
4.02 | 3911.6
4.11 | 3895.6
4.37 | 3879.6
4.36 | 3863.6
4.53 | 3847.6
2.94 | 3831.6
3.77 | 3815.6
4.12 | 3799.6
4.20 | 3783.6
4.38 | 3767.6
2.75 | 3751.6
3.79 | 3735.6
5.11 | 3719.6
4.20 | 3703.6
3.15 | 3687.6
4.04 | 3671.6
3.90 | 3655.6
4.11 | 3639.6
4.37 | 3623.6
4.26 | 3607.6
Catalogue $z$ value 0.00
